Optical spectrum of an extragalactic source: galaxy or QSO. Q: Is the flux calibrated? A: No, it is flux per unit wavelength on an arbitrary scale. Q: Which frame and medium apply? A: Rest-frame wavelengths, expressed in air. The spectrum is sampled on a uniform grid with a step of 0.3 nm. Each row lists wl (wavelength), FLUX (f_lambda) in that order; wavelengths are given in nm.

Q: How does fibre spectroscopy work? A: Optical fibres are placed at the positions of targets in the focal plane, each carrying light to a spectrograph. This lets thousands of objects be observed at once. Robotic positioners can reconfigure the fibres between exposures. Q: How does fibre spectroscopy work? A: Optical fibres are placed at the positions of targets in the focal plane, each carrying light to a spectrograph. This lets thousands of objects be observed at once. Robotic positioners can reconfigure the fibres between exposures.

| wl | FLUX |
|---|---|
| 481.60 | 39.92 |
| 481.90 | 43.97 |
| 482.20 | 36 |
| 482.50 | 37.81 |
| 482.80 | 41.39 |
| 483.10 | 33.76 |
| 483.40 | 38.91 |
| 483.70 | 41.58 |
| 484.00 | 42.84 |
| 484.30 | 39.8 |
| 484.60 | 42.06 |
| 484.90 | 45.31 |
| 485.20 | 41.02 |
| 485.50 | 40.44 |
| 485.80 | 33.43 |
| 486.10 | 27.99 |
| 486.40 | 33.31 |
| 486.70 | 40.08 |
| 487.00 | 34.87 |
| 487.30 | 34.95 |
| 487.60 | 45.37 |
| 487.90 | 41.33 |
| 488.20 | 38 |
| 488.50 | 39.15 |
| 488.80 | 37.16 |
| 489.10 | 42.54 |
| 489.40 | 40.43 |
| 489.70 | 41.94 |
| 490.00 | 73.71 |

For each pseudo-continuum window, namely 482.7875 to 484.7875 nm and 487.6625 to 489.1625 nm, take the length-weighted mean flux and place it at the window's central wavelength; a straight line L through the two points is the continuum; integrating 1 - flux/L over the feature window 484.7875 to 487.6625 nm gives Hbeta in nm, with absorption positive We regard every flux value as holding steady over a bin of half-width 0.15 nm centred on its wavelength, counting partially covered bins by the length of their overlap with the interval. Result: 0.19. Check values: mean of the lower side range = 40.1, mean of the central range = 37.3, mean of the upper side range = 39.8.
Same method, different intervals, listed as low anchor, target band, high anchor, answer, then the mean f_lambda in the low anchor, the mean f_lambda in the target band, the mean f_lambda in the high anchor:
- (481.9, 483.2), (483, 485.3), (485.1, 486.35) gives -0.26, 38.2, 40.8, 35.3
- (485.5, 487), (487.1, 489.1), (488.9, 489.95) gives 0.04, 34.5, 39.5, 44.5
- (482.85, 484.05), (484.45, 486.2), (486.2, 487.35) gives -0.07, 39.2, 38.7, 35.5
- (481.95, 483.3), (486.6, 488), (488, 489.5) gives 0.00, 37.8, 39.2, 39.5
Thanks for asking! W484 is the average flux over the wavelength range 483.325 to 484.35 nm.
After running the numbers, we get 41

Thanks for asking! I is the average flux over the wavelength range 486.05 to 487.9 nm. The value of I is 37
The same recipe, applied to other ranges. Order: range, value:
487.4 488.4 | 41.1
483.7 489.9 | 39.4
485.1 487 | 35.8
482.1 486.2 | 38.9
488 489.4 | 39.4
